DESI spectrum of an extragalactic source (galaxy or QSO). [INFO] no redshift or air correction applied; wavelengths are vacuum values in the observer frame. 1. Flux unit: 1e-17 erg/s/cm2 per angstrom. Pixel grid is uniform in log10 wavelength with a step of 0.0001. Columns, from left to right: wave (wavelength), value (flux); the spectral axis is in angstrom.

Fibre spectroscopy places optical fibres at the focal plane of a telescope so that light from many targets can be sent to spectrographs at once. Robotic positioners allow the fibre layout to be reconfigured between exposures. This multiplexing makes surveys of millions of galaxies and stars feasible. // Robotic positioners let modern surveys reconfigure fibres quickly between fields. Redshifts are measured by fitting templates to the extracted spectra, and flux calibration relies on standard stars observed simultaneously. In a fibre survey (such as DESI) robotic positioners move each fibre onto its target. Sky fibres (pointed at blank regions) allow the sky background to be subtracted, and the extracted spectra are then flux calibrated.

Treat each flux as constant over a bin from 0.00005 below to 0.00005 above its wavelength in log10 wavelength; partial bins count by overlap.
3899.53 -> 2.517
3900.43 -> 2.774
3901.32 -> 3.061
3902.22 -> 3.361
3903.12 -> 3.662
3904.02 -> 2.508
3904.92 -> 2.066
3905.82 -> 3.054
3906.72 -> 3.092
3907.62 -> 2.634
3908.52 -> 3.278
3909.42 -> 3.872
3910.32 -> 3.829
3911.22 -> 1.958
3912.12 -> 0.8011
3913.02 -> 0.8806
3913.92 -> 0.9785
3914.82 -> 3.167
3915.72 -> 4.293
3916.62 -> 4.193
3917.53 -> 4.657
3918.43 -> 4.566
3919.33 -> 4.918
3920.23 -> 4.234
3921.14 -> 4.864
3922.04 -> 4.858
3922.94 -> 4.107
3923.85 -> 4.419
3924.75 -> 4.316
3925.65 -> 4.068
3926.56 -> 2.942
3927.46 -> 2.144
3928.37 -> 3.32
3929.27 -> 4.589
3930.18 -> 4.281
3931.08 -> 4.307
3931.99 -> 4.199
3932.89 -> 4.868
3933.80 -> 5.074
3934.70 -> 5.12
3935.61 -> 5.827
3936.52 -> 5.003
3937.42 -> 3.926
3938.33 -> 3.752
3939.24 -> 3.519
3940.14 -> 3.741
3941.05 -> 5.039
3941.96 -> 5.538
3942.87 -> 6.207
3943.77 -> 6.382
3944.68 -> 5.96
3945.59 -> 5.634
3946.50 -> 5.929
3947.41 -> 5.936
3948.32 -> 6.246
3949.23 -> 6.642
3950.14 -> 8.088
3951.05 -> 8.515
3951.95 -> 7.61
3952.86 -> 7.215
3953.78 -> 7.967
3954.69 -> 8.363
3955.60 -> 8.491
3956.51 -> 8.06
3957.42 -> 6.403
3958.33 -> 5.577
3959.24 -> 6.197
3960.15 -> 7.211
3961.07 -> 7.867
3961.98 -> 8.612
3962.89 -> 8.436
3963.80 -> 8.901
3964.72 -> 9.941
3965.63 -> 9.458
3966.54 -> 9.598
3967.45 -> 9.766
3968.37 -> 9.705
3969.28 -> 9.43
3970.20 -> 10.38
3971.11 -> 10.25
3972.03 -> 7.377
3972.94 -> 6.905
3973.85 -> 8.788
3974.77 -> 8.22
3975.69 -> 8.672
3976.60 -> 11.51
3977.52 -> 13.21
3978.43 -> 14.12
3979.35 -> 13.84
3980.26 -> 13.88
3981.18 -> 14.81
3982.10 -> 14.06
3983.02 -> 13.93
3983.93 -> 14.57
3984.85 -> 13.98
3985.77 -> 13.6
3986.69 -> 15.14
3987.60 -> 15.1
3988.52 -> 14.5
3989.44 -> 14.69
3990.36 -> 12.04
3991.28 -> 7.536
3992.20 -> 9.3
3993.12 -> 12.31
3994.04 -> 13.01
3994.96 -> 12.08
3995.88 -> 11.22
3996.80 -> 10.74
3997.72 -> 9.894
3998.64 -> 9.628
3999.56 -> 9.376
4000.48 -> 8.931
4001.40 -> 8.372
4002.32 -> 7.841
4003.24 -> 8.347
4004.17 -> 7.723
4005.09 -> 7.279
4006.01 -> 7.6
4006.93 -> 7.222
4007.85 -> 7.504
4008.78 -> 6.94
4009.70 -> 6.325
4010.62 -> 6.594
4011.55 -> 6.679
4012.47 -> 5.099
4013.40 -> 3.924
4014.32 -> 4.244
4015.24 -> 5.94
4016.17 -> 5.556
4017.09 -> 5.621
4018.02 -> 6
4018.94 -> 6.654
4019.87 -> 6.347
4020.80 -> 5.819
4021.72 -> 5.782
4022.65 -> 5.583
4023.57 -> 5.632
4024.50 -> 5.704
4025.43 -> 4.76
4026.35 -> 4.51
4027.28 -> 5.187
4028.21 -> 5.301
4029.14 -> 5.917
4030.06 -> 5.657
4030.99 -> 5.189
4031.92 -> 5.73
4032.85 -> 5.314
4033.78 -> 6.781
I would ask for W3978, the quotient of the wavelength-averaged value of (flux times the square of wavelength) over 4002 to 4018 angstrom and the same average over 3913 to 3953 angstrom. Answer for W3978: 1.4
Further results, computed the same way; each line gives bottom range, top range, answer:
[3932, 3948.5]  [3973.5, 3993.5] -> 2.50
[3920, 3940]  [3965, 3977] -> 2.22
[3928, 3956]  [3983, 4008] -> 1.94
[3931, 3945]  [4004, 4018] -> 1.32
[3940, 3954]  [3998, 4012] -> 1.24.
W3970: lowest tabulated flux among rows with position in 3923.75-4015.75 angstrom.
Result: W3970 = 2.144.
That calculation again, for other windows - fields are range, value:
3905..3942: 0.8011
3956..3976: 5.577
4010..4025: 3.924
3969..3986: 6.905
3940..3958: 3.741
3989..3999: 7.536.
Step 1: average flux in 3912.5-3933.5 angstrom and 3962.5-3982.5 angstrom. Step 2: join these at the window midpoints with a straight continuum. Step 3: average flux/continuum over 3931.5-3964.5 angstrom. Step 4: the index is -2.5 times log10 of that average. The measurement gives 0.14 mag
